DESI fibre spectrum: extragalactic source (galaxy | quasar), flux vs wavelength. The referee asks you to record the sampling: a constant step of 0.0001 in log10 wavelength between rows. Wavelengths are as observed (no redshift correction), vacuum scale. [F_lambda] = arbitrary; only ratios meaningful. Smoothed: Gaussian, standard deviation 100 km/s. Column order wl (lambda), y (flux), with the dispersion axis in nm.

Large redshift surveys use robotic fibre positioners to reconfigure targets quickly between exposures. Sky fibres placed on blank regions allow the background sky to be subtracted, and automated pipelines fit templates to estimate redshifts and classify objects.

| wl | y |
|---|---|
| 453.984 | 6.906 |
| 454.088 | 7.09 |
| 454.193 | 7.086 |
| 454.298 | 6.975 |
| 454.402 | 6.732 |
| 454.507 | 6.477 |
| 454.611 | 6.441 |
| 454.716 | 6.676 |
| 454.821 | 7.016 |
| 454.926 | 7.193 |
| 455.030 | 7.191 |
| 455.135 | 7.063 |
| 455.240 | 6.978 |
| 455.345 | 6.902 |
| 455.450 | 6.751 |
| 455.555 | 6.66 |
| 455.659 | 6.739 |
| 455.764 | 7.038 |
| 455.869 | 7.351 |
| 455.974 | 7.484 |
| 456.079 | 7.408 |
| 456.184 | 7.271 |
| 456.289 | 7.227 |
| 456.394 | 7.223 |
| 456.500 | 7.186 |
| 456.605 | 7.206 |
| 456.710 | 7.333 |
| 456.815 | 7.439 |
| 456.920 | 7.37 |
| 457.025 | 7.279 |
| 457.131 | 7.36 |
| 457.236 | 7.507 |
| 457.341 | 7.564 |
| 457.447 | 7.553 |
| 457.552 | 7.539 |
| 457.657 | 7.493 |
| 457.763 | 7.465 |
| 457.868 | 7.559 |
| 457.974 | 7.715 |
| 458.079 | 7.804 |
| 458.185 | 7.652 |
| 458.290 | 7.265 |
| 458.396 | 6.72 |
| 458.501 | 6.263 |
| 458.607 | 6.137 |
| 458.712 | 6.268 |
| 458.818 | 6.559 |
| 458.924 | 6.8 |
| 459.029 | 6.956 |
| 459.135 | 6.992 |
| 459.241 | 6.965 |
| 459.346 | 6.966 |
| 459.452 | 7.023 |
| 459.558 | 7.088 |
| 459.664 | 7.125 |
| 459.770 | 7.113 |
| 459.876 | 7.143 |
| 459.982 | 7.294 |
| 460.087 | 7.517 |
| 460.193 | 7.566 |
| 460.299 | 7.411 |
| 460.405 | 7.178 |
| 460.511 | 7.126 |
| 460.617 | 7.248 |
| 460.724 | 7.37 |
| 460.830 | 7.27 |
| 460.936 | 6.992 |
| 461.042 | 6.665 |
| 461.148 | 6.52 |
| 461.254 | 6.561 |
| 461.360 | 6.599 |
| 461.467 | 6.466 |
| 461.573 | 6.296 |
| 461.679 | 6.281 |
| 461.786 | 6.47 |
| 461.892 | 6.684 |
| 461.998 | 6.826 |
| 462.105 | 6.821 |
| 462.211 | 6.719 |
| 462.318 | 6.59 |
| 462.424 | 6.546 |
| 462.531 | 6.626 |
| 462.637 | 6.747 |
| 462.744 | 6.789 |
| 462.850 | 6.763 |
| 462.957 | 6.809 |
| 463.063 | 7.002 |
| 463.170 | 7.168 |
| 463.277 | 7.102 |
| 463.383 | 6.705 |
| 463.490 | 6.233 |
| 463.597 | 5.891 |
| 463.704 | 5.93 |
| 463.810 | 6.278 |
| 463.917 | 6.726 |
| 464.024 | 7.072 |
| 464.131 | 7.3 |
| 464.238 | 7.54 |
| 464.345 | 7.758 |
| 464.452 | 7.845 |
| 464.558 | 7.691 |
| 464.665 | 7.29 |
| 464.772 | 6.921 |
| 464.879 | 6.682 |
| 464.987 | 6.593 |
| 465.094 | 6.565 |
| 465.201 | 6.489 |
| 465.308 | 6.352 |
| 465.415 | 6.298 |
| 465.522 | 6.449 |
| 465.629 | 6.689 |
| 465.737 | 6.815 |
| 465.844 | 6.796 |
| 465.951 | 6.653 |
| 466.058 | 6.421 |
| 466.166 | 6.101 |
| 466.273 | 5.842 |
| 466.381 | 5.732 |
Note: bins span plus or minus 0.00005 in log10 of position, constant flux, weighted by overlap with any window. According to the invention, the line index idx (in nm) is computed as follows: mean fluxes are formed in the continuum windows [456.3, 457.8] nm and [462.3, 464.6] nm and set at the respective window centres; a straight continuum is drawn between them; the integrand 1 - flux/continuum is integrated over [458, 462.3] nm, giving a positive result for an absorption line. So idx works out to 0.13 nm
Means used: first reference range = 7.39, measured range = 6.92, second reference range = 6.87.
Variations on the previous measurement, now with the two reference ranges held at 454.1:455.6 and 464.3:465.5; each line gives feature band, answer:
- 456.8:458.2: -0.13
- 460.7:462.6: 0.07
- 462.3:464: 0.07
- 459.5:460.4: -0.05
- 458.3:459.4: 0.03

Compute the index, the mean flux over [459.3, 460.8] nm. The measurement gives 7.22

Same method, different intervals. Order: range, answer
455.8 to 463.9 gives 6.99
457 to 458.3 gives 7.53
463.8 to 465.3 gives 7.05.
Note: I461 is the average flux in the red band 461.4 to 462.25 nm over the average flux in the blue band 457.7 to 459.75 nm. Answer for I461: 0.9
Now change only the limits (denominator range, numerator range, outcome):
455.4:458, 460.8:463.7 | 0.91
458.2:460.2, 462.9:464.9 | 1.00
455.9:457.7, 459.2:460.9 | 0.98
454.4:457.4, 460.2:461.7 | 0.97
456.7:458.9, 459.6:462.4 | 0.96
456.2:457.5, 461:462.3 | 0.89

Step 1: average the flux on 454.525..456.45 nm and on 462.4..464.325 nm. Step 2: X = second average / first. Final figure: 0.96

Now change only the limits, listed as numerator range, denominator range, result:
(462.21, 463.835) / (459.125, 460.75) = 0.92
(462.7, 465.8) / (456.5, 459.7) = 0.95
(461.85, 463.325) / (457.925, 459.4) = 0.98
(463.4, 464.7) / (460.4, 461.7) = 1.02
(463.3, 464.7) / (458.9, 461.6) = 0.99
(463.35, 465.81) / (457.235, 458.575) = 0.92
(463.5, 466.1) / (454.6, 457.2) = 0.95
